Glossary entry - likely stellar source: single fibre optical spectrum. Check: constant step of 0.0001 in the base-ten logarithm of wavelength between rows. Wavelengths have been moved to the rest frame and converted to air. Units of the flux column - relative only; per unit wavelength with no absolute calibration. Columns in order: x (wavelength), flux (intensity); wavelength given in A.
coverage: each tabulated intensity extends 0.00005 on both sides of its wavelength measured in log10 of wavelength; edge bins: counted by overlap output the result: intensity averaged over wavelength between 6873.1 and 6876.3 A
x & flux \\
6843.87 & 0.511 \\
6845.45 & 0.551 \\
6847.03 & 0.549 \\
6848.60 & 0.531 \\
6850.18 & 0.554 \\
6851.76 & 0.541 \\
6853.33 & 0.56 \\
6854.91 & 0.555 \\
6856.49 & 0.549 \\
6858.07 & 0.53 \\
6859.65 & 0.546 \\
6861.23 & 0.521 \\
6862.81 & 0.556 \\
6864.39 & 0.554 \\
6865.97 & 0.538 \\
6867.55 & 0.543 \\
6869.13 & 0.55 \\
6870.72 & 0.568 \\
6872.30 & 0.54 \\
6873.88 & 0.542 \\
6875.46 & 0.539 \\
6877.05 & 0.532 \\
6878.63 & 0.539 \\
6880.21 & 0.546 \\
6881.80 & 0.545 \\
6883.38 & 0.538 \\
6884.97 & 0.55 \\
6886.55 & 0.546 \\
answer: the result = 0.54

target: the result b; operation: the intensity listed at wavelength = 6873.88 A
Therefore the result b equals 0.542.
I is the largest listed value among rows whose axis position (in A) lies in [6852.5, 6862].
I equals 0.56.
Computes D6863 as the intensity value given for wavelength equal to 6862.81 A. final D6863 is 0.556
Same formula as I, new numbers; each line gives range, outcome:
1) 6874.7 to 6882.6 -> 0.546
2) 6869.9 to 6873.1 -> 0.568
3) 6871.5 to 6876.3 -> 0.542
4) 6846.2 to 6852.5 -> 0.554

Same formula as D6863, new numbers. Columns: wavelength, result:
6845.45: 0.551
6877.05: 0.532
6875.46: 0.539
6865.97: 0.538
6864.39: 0.554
